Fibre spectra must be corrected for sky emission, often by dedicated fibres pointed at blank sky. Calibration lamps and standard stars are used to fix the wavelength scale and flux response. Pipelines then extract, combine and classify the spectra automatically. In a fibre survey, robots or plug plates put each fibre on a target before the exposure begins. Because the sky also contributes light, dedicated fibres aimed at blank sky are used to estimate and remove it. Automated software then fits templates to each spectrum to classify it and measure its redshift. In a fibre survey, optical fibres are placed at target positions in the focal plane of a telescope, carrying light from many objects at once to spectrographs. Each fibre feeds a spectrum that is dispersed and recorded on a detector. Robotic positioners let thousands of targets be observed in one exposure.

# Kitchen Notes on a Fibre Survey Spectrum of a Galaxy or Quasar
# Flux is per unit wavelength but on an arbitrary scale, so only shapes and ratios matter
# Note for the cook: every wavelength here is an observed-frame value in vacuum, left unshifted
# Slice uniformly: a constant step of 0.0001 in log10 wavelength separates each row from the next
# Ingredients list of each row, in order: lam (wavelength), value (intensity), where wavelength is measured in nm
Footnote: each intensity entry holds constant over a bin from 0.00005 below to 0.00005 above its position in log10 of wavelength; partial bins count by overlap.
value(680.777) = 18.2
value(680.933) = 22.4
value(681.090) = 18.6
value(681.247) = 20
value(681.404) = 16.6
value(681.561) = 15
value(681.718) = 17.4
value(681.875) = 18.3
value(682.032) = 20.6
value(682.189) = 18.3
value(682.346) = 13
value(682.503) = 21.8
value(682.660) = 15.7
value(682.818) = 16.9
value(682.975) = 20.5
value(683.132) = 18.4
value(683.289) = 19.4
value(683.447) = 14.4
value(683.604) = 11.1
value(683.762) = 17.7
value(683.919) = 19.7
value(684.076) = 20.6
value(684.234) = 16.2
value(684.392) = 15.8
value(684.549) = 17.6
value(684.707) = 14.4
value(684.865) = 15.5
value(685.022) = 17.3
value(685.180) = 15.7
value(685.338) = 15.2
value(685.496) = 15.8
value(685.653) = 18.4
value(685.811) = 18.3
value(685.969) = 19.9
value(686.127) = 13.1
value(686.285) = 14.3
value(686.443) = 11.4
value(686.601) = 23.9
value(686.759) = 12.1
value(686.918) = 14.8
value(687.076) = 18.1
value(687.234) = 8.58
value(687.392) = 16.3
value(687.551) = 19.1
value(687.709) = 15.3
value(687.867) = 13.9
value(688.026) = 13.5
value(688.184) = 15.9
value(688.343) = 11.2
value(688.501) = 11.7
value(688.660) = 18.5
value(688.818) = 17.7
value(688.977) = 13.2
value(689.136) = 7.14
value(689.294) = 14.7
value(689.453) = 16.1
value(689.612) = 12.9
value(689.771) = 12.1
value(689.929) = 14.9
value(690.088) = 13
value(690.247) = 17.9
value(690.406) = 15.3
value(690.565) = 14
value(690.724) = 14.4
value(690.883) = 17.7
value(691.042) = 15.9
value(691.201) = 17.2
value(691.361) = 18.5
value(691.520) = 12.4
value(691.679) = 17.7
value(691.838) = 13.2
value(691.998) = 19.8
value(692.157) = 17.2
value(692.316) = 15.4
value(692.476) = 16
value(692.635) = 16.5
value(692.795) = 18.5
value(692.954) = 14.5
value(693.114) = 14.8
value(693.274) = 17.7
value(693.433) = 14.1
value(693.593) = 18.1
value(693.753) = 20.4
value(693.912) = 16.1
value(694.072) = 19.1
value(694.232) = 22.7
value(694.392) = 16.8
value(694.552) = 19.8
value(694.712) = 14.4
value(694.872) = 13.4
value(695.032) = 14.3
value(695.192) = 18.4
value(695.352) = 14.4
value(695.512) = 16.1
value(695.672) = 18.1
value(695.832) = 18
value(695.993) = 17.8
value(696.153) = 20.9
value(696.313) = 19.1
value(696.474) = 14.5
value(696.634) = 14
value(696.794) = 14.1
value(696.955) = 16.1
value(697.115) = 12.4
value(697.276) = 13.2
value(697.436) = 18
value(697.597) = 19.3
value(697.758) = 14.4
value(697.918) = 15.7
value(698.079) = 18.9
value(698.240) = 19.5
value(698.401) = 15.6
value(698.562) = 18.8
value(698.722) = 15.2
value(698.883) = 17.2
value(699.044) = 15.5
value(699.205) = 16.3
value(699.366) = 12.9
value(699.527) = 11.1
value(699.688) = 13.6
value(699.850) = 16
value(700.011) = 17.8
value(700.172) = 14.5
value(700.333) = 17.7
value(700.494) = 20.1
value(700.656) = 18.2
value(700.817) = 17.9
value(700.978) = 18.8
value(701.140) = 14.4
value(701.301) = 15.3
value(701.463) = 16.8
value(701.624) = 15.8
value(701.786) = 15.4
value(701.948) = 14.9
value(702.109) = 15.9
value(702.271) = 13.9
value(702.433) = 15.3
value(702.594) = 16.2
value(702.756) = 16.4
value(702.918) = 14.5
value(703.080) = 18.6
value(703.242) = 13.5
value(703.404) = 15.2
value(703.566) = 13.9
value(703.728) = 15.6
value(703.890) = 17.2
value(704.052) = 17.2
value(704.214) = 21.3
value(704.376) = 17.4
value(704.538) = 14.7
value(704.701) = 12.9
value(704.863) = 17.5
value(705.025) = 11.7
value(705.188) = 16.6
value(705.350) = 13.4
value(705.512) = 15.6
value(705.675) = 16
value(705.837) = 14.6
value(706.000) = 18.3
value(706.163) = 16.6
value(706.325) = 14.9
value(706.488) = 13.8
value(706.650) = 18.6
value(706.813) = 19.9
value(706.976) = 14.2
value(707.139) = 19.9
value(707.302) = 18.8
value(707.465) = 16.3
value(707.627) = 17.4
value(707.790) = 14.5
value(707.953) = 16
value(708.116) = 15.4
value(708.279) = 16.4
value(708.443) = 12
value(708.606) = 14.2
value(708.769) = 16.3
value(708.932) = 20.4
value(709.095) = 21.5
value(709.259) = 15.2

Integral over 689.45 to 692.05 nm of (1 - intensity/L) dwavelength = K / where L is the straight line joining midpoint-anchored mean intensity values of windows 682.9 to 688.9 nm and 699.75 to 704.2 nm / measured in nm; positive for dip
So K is 0.12 nm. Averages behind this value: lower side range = 16.1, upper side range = 16.2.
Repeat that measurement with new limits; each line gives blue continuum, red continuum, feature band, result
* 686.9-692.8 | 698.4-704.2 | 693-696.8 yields -0.365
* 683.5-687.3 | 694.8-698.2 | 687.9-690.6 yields 0.343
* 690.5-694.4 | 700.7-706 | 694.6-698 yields 0.075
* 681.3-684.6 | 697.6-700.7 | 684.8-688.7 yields 0.380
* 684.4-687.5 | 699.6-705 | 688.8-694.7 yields -0.018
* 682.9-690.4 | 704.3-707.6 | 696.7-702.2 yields -0.053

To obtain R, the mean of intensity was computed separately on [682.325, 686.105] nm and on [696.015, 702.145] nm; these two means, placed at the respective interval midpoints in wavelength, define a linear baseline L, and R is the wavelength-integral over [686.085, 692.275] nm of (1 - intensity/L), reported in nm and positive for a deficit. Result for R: 0.65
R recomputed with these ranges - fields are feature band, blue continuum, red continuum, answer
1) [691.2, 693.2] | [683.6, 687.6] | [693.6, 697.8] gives 0.04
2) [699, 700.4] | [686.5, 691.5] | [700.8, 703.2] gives 0.07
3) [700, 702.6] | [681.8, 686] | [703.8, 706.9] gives 0.01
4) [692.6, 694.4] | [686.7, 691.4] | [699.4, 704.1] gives -0.28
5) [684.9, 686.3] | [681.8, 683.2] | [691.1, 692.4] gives 0.08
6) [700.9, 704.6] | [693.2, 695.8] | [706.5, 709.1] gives 0.20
